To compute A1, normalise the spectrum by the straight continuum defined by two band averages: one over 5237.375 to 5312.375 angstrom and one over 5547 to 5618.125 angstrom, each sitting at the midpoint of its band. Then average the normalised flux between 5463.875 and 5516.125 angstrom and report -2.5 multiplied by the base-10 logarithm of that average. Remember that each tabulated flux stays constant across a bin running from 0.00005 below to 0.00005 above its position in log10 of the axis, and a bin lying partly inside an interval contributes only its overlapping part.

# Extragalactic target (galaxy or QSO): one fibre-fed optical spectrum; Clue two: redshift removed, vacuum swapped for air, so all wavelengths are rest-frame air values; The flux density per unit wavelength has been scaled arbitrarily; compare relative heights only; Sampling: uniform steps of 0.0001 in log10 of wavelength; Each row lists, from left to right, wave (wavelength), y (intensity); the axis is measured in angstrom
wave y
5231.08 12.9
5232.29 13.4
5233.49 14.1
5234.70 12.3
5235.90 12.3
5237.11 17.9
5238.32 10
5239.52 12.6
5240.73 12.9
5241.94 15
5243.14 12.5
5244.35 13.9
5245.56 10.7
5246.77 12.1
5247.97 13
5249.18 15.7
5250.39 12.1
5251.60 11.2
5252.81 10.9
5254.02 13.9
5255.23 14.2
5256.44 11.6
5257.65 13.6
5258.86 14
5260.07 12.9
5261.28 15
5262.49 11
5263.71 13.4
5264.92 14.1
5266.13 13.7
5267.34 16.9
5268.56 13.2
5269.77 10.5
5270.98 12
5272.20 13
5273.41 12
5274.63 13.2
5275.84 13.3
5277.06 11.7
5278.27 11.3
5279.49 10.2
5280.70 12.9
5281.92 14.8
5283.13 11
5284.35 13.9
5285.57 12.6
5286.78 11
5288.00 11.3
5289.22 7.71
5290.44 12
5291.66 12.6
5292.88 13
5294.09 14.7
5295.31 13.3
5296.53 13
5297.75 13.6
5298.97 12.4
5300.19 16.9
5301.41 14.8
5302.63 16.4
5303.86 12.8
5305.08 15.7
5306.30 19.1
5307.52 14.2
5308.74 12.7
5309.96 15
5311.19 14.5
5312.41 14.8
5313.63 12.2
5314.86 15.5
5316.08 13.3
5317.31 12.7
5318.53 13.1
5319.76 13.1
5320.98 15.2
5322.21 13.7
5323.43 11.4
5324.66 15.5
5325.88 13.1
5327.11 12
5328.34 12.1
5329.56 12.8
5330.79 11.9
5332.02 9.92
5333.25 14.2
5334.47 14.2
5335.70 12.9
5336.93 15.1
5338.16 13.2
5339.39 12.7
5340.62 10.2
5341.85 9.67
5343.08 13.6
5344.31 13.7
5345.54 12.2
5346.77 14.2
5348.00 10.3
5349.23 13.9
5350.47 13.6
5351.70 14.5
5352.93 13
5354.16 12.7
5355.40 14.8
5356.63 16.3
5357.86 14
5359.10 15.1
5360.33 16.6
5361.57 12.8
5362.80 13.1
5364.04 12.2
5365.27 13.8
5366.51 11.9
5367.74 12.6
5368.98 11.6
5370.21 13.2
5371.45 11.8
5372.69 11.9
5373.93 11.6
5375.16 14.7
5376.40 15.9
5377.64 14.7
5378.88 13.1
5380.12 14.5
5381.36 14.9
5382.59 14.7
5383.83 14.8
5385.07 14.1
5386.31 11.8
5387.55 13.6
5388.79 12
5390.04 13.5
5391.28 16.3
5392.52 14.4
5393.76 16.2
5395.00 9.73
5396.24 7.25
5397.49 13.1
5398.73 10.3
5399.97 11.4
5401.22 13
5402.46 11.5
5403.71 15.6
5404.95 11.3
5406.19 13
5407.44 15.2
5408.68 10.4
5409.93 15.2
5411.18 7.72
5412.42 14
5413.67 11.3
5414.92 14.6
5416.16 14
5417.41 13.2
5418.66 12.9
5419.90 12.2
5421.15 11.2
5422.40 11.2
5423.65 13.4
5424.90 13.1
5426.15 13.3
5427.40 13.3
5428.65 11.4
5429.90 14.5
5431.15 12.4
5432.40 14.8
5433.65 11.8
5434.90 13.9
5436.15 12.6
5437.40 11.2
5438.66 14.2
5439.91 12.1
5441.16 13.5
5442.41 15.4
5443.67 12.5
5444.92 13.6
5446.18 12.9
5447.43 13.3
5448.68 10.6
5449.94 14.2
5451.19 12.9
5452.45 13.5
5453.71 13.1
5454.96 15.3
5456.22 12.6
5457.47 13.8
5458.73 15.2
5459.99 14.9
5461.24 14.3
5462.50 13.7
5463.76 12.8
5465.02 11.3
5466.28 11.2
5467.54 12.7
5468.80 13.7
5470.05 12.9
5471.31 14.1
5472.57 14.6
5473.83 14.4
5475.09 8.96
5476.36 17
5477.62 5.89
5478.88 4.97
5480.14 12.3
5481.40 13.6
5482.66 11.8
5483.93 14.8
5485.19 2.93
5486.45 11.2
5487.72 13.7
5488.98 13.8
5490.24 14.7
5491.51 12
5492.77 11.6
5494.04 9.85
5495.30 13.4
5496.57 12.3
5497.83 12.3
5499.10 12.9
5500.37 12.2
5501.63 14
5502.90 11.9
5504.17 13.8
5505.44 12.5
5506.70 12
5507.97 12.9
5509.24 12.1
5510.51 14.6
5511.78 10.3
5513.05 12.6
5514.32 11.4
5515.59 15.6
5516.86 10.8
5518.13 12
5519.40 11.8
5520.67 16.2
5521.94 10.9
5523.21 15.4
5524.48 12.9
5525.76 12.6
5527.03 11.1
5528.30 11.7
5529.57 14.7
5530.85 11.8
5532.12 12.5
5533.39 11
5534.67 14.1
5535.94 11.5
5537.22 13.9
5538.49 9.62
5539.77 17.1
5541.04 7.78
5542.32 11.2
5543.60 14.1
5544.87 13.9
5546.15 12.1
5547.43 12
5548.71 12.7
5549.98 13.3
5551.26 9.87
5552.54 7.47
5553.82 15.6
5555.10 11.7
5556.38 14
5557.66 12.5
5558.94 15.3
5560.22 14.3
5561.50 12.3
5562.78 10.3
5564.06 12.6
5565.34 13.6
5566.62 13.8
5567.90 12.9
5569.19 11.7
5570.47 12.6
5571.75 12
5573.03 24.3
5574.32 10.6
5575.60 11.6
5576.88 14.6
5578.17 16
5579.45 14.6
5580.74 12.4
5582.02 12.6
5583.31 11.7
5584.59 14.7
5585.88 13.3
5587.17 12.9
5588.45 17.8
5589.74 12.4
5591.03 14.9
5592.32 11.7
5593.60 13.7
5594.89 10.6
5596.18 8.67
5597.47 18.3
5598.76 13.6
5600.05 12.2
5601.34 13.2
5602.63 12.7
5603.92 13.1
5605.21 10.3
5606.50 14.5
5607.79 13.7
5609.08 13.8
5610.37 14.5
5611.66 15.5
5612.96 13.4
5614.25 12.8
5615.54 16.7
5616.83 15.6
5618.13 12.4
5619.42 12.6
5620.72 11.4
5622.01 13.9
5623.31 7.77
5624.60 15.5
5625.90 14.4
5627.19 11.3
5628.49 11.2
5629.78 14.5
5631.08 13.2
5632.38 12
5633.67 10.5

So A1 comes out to 0.09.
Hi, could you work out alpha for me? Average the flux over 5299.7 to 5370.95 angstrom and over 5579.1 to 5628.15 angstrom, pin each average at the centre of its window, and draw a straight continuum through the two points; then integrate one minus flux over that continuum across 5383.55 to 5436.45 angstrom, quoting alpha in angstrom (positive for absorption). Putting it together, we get 2.7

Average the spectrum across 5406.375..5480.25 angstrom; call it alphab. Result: 12.8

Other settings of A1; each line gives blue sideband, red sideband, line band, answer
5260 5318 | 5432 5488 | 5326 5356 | 0.02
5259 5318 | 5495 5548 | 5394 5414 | 0.09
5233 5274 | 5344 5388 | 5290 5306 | -0.06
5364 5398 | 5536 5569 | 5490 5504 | 0.03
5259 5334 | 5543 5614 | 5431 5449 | 0.02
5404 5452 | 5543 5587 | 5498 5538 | 0.03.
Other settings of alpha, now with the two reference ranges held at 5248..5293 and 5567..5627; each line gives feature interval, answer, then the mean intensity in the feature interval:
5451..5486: 1.80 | 12.5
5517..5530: 0.45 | 12.8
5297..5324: -3.18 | 14.2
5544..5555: 0.99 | 12.1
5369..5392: -1.36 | 13.7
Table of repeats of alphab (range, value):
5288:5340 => 13.5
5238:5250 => 12.9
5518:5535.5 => 12.8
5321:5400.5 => 13.2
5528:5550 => 12.5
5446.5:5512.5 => 12.5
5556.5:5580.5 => 13.6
